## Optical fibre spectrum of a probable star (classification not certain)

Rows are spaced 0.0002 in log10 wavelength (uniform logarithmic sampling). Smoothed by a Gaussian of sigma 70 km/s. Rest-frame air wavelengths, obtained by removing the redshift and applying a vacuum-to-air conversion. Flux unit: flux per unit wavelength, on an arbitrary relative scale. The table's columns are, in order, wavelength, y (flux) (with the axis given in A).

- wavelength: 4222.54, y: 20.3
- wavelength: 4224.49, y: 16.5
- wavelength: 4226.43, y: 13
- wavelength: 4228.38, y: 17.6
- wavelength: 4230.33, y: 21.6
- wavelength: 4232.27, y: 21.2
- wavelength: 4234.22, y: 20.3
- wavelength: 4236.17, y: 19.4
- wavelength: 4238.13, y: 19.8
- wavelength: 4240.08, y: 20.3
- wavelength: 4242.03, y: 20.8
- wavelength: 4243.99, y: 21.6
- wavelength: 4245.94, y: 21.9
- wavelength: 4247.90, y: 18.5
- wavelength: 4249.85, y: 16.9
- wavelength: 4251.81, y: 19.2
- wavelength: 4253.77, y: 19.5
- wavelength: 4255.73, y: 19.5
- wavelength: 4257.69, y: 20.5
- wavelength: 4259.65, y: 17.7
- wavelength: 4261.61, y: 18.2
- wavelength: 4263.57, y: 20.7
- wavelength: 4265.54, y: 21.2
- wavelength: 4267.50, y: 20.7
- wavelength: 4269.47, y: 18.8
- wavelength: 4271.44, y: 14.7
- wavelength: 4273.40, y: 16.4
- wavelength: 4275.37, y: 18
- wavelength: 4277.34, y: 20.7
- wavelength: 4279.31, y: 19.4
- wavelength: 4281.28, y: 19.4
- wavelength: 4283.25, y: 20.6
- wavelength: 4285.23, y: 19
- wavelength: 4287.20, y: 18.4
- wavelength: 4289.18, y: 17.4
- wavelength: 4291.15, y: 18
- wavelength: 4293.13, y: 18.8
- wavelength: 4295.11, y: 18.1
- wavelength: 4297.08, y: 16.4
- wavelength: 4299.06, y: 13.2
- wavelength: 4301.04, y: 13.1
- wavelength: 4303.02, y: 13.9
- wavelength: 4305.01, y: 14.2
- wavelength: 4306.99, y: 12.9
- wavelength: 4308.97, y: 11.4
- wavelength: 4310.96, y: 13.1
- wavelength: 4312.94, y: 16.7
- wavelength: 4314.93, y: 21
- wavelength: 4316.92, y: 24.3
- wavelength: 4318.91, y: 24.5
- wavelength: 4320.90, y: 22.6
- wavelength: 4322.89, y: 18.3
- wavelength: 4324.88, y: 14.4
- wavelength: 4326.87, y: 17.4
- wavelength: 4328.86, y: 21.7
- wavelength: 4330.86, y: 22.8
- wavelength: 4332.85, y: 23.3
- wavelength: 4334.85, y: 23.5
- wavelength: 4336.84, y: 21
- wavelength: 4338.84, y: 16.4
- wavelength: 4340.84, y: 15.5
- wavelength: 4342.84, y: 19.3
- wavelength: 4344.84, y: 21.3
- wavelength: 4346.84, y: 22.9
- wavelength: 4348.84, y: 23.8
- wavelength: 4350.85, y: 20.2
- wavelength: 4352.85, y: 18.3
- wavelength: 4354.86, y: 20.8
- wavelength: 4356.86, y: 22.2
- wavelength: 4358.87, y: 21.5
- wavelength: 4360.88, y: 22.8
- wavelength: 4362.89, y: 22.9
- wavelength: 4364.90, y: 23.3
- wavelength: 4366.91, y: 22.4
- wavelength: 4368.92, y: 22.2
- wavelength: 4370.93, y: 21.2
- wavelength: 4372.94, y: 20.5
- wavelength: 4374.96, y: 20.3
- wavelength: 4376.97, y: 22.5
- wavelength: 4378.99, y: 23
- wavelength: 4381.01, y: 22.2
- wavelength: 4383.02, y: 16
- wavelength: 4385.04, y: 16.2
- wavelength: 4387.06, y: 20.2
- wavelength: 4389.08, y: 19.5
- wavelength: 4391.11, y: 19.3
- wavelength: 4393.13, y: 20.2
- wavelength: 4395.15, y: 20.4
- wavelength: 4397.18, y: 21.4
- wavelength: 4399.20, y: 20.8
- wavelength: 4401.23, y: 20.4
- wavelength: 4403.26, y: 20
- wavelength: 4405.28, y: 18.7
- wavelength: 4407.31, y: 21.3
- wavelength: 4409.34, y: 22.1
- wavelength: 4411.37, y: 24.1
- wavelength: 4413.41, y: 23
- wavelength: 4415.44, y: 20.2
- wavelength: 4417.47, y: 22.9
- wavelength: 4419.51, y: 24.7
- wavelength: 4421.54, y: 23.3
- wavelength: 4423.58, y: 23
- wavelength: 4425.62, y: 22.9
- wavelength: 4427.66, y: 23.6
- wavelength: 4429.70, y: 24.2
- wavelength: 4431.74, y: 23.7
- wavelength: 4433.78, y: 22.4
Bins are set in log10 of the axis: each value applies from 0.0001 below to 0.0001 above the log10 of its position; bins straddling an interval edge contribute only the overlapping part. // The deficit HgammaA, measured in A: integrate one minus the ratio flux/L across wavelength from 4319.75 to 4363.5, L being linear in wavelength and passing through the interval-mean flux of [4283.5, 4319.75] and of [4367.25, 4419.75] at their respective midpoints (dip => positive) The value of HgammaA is -4.5 A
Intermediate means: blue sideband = 17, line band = 20.6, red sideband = 20.9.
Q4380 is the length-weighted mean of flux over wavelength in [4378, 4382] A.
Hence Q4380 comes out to 22.6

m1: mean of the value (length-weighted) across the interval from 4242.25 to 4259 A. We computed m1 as 19.7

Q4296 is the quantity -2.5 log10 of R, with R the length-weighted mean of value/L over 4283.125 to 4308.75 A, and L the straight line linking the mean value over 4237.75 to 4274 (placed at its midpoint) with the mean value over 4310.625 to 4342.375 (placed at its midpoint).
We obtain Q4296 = 0.21 mag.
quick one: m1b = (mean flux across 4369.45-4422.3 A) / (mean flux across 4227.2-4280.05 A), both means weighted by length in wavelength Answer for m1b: 1.08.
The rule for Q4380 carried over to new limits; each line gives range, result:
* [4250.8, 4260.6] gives 19.3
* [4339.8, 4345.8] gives 18.7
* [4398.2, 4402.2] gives 20.6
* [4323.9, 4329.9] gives 17.9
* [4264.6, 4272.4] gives 18.8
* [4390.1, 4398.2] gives 20.3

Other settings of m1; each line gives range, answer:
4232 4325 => 18.5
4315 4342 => 20.4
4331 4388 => 20.9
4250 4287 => 19.1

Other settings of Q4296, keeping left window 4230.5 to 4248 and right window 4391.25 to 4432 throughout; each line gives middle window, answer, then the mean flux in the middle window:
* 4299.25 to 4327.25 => 0.25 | 16.9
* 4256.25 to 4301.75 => 0.14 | 18.3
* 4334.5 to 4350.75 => 0.06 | 20.3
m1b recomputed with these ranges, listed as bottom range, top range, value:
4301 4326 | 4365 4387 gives 1.21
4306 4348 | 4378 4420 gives 1.08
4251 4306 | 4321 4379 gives 1.16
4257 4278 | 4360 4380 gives 1.17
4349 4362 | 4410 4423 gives 1.09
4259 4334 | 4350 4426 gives 1.17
